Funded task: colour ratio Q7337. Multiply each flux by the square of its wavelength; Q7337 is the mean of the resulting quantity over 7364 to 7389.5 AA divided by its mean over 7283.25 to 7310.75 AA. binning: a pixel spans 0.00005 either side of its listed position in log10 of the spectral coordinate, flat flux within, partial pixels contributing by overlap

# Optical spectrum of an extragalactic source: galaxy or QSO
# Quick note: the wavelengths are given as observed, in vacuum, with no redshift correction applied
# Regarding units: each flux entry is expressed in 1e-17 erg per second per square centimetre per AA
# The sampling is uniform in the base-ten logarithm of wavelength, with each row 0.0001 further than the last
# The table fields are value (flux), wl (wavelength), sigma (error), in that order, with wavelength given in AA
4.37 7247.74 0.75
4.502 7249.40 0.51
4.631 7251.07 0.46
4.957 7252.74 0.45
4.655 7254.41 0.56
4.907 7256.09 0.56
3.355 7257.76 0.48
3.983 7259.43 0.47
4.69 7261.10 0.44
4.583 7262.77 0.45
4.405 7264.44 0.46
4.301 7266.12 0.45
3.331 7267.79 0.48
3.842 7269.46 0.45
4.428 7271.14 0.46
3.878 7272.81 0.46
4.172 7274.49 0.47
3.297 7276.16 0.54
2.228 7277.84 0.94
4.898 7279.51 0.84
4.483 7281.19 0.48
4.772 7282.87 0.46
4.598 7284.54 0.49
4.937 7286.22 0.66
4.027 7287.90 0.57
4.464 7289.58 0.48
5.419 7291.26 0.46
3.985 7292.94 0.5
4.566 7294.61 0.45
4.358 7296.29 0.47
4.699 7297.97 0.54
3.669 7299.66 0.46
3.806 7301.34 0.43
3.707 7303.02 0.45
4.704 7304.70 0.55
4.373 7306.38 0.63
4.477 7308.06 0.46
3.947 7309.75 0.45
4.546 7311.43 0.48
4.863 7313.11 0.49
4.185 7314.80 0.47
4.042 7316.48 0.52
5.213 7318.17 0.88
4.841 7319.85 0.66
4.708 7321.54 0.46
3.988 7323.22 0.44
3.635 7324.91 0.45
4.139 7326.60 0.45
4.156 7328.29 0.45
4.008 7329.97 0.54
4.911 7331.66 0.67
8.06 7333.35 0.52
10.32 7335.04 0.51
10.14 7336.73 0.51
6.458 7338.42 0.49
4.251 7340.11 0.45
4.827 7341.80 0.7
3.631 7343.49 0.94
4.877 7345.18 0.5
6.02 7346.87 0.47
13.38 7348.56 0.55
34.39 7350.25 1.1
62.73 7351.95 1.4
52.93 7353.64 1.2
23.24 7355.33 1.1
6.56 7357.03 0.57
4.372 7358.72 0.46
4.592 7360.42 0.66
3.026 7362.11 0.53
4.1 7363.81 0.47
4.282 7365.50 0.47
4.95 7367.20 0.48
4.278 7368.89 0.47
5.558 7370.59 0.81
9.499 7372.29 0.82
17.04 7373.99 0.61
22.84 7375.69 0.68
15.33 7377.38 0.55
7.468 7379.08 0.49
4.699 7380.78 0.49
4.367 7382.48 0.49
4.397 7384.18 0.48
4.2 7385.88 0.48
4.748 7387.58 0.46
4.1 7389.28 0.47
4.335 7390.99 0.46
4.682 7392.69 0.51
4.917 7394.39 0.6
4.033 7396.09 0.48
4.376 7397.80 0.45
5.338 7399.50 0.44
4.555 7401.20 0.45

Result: 1.8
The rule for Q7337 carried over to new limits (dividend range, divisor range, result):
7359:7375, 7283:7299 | 1.45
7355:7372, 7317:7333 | 1.36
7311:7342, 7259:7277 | 1.33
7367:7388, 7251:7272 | 2.06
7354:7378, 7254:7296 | 2.44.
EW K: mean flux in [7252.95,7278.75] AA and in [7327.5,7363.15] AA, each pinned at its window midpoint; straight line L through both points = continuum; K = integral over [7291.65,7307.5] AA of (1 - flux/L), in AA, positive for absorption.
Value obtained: 7.3 AA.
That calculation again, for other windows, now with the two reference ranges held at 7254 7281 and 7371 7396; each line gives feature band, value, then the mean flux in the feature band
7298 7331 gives 7.7 AA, 4.28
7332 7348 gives -0.4 AA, 6.58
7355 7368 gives 1.5 AA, 6.24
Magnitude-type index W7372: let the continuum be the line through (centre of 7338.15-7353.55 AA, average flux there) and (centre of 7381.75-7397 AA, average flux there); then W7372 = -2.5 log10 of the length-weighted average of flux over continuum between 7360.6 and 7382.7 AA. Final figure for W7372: 0.10 mag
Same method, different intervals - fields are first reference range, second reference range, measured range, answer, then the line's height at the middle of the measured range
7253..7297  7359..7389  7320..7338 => 0.03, 5.9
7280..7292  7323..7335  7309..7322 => 0.10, 4.97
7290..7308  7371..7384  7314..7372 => -0.18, 8.09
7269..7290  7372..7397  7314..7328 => 0.27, 5.57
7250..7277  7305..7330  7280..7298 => -0.07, 4.28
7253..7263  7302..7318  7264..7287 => 0.07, 4.37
